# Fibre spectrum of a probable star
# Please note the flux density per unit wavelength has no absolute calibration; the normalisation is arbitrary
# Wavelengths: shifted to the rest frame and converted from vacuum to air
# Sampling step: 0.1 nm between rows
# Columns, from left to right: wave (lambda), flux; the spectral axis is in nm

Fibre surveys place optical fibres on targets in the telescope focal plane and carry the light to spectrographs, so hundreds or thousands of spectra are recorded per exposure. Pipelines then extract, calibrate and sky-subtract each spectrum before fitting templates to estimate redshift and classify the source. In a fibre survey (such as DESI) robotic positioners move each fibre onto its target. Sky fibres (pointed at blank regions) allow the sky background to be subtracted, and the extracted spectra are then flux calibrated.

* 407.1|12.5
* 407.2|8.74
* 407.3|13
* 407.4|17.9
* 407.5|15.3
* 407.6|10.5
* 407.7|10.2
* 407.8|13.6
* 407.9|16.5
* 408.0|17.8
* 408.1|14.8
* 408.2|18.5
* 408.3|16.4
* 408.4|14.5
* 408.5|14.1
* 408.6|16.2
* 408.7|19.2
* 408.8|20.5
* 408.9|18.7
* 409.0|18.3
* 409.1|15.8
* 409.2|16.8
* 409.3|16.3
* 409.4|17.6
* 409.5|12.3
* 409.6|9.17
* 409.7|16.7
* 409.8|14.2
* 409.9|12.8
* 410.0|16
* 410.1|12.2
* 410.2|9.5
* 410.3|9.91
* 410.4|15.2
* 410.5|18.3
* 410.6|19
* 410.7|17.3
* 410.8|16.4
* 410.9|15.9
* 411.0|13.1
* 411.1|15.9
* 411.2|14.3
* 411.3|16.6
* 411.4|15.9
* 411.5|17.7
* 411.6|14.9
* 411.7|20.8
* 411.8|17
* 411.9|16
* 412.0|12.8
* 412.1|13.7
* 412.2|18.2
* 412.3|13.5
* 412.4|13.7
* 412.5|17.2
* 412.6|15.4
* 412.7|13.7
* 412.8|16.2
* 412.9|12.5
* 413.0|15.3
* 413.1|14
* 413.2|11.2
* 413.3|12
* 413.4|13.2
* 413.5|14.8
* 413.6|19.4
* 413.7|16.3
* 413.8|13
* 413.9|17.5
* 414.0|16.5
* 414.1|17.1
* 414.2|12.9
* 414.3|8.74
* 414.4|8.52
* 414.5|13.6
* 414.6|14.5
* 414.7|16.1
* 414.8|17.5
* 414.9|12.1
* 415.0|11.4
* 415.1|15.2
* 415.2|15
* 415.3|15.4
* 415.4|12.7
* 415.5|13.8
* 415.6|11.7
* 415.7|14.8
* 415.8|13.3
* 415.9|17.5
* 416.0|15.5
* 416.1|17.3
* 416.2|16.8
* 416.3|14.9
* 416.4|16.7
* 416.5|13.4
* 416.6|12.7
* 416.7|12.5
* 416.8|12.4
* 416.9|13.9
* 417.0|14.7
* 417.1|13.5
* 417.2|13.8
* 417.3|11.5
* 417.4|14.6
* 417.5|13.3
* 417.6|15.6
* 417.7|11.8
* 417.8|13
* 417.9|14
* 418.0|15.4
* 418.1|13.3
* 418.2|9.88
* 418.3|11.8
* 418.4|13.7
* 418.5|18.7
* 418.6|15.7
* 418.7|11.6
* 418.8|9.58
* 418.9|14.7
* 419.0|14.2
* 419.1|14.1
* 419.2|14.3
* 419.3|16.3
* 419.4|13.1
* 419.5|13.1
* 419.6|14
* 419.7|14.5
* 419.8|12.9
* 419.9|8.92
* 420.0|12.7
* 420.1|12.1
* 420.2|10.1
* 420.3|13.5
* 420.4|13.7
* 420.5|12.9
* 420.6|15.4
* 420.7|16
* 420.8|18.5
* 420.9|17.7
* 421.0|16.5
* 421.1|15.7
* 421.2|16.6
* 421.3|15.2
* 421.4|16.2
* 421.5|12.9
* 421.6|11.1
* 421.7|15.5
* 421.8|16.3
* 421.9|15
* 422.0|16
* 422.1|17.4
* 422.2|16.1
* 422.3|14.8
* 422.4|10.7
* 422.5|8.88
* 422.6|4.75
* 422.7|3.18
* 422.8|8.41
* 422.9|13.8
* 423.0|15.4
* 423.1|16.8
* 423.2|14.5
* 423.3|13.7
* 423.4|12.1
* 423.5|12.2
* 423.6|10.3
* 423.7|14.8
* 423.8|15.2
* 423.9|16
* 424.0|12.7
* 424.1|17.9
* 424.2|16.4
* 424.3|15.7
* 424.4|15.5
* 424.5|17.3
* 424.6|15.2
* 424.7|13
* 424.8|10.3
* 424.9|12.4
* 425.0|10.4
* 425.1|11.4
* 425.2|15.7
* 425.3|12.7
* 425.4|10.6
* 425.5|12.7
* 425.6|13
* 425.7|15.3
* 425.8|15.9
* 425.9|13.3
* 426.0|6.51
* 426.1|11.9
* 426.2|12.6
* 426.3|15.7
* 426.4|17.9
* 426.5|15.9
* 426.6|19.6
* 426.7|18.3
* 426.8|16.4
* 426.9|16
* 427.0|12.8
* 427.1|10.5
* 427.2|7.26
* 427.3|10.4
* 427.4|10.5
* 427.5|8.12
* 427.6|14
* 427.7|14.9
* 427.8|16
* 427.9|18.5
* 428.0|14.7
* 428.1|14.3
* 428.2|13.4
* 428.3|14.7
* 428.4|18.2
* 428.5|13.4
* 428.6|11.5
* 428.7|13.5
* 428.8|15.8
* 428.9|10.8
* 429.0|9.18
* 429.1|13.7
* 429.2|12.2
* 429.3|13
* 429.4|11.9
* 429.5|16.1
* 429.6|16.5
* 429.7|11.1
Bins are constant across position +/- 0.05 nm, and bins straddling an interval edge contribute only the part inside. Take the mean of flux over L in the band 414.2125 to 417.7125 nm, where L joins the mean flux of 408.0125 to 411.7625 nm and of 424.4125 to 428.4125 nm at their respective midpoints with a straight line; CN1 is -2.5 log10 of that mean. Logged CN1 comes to 0.080 mag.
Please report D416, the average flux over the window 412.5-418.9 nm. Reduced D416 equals 14.1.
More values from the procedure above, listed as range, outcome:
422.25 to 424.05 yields 12.1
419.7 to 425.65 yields 13.6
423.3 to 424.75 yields 14.6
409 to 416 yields 14.7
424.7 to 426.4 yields 12.7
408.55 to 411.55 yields 15.6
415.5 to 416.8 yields 14.6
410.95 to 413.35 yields 15.1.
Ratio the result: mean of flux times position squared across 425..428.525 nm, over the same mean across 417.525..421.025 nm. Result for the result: 1.03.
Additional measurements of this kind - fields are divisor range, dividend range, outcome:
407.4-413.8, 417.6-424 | 0.94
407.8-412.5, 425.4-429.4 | 0.94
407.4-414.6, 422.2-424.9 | 0.92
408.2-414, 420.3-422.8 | 0.95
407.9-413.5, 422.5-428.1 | 0.93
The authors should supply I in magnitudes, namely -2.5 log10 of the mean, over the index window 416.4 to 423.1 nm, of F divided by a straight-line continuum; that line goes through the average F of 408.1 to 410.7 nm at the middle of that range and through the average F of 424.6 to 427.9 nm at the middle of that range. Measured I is 0.045 mag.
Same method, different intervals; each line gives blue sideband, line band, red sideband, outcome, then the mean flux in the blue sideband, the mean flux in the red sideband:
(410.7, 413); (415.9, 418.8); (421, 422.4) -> 0.10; 15.6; 15.2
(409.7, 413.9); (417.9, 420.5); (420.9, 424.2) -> 0.07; 15.1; 13.7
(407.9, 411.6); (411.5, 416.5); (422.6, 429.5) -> 0.02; 15.7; 13.5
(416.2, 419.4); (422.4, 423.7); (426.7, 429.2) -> 0.20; 13.8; 13.4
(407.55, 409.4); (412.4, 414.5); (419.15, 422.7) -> 0.07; 16.1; 13.8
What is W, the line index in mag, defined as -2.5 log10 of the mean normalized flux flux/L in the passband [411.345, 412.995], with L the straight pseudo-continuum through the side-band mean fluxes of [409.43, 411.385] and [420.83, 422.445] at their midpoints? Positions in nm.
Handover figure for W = -0.07 mag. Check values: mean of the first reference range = 14.5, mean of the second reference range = 15.3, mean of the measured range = 15.6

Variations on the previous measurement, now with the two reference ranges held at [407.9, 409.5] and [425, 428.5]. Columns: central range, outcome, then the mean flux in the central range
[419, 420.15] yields 0.129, 13.3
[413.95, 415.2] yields 0.156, 13.7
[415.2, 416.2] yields 0.062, 14.8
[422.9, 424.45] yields -0.023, 14.6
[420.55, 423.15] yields 0.045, 14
